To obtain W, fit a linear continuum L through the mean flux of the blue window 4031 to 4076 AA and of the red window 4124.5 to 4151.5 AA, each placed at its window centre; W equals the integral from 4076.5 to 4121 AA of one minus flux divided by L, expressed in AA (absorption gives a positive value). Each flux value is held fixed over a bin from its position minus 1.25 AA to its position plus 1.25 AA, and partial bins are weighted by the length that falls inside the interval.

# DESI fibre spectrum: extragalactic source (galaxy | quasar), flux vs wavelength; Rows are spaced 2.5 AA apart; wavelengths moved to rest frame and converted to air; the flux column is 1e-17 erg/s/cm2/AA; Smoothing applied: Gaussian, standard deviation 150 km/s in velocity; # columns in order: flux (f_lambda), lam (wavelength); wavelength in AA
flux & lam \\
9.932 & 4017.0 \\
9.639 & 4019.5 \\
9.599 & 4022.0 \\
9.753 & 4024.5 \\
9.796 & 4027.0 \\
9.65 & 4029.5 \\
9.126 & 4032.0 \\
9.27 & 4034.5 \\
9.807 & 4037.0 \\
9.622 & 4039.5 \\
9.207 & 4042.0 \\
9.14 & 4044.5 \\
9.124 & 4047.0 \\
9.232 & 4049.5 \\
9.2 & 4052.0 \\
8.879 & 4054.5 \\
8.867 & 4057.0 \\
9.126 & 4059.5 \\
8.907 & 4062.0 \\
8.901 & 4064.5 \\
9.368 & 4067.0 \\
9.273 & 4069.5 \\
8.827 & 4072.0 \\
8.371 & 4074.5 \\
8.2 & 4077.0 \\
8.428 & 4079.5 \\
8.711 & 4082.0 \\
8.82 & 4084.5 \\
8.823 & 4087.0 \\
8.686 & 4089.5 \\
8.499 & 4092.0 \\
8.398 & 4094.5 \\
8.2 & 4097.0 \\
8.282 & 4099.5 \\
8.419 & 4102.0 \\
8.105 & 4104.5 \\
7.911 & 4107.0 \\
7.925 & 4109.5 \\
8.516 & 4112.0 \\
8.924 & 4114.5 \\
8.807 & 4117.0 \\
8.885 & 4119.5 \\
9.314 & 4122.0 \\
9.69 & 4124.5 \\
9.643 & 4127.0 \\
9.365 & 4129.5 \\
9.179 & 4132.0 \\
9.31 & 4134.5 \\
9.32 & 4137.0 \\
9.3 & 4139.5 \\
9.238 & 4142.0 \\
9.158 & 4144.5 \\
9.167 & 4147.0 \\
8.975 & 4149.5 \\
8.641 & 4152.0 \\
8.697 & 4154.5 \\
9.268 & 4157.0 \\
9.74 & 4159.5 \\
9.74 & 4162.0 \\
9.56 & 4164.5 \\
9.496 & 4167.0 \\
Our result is 3.5 AA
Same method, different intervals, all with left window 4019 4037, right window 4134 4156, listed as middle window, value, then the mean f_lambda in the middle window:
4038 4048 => 0.2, 9.29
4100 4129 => 1.5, 8.74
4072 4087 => 1.3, 8.56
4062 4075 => 0.6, 8.98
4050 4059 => 0.4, 9.01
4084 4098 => 1.1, 8.56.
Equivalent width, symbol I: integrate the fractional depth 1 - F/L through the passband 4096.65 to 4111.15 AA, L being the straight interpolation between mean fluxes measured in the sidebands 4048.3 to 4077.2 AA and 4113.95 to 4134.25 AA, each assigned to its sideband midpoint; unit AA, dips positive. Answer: 1.6 AA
